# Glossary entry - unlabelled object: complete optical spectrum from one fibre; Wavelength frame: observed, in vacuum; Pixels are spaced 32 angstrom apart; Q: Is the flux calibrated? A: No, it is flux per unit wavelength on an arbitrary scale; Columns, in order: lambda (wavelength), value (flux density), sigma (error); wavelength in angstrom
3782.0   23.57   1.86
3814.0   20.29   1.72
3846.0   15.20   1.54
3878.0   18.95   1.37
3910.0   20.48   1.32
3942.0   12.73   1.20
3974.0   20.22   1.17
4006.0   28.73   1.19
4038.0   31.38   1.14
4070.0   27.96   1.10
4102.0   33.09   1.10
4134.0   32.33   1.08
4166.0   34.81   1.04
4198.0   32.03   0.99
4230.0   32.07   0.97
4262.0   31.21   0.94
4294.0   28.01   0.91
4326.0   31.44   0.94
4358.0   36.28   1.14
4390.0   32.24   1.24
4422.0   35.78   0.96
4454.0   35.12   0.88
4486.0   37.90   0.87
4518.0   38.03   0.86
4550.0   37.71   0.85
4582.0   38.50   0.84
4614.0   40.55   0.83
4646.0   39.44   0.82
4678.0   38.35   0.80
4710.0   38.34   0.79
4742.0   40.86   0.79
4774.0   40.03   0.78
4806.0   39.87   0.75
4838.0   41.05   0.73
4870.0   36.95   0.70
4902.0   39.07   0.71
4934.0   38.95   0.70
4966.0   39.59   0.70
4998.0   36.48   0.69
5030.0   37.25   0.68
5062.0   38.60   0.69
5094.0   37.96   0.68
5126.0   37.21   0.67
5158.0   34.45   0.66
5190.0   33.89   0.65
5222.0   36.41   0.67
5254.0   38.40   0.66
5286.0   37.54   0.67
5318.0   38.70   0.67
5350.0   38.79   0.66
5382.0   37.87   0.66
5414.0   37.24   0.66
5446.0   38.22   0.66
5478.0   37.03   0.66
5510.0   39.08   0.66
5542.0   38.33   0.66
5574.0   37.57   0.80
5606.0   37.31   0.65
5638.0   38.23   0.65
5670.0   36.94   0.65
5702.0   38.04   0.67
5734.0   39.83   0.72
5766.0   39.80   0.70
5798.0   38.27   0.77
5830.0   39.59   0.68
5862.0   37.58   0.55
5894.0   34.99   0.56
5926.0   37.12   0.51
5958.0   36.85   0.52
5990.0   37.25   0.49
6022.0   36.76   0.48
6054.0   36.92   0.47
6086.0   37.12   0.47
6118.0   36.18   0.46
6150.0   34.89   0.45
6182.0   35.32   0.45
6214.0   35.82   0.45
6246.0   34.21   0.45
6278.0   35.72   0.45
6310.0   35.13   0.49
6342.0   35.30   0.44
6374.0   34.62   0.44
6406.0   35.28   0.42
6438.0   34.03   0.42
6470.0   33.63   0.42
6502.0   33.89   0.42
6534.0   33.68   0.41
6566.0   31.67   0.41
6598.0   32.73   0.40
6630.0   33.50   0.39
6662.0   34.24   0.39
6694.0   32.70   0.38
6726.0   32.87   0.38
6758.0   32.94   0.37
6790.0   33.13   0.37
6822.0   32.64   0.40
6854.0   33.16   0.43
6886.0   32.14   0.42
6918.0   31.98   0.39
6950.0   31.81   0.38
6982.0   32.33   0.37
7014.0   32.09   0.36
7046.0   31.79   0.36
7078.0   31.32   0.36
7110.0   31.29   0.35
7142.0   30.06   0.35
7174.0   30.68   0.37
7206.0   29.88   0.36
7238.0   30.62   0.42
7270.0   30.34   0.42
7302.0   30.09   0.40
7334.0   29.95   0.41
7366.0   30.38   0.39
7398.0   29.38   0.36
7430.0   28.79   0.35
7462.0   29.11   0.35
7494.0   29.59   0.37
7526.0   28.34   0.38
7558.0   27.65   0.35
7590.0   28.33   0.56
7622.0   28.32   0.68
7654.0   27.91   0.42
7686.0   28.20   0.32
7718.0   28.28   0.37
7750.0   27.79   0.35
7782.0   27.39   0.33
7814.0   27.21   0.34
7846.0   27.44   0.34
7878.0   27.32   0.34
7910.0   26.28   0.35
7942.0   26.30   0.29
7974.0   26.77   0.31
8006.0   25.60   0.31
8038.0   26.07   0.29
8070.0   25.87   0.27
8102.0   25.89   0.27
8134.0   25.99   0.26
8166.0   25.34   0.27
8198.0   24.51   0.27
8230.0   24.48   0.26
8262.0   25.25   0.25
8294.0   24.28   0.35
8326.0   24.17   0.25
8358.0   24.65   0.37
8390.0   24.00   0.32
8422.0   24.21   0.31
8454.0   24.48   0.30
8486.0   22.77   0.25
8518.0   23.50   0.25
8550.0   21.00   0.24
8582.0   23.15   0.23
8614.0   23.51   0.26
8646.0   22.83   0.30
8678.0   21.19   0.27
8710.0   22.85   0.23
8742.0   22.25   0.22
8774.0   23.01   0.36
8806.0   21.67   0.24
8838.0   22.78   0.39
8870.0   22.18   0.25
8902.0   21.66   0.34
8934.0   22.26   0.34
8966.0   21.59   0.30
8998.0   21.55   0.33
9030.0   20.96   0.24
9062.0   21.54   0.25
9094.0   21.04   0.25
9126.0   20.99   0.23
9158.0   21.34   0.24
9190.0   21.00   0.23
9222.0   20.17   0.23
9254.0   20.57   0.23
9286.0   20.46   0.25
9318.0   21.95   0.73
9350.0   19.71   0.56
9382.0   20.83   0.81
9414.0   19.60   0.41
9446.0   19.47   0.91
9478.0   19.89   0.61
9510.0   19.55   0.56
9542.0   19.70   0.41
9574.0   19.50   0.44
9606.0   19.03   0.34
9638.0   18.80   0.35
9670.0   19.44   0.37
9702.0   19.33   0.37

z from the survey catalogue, 0.000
